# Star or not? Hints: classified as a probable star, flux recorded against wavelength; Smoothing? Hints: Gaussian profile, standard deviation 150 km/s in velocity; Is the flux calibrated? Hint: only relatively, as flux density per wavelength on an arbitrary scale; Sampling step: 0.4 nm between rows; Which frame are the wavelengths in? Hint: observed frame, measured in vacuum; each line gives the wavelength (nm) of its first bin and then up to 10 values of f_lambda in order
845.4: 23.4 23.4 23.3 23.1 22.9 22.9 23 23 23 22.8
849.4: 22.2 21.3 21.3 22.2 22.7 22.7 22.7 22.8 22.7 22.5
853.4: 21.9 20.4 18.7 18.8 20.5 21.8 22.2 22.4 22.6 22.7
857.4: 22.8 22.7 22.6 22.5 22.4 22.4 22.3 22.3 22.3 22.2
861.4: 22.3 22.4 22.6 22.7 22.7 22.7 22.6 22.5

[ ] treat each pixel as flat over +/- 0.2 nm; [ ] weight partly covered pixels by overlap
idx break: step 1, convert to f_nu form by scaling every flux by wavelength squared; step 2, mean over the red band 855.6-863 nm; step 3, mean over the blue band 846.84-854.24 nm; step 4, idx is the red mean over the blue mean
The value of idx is 1.03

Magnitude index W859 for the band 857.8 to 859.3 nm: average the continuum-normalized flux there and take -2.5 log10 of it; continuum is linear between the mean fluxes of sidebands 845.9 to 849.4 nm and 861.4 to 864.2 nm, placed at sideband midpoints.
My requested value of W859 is 0.01 mag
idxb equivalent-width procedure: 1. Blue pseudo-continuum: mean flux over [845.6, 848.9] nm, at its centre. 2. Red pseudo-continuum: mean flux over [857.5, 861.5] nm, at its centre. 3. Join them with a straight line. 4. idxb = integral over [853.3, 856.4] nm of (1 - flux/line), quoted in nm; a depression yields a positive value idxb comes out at 0.25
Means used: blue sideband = 23.1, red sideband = 22.4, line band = 20.8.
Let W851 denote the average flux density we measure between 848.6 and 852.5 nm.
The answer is 22.3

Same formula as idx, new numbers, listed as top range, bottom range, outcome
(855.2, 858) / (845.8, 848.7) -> 1.00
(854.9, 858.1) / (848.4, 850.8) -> 1.02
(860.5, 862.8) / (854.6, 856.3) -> 1.07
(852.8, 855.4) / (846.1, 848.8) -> 0.91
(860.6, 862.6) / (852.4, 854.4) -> 1.08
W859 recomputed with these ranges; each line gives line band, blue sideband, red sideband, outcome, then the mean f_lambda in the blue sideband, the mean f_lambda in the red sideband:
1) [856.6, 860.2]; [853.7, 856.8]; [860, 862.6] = -0.04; 20.9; 22.4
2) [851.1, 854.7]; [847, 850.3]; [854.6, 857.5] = 0.03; 22.5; 21.9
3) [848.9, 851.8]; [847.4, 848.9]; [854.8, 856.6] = 0.02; 23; 21.8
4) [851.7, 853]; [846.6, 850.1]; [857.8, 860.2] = -0.01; 22.6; 22.5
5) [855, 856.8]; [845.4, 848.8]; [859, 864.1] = 0.03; 23.1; 22.5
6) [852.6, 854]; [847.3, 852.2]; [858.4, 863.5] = 0.04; 22.5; 22.4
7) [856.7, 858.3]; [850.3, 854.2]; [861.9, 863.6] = -0.02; 22.1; 22.7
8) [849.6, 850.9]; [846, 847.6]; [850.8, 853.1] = 0.05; 23.1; 22.7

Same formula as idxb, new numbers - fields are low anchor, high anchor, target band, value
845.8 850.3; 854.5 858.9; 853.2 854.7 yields 0.150 nm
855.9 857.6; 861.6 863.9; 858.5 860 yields 0.014 nm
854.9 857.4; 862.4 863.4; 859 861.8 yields 0.023 nm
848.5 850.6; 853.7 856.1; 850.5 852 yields -0.071 nm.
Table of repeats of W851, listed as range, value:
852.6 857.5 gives 21.5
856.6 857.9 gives 22.7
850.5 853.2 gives 22.6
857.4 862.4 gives 22.4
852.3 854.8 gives 20.9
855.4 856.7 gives 22.3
